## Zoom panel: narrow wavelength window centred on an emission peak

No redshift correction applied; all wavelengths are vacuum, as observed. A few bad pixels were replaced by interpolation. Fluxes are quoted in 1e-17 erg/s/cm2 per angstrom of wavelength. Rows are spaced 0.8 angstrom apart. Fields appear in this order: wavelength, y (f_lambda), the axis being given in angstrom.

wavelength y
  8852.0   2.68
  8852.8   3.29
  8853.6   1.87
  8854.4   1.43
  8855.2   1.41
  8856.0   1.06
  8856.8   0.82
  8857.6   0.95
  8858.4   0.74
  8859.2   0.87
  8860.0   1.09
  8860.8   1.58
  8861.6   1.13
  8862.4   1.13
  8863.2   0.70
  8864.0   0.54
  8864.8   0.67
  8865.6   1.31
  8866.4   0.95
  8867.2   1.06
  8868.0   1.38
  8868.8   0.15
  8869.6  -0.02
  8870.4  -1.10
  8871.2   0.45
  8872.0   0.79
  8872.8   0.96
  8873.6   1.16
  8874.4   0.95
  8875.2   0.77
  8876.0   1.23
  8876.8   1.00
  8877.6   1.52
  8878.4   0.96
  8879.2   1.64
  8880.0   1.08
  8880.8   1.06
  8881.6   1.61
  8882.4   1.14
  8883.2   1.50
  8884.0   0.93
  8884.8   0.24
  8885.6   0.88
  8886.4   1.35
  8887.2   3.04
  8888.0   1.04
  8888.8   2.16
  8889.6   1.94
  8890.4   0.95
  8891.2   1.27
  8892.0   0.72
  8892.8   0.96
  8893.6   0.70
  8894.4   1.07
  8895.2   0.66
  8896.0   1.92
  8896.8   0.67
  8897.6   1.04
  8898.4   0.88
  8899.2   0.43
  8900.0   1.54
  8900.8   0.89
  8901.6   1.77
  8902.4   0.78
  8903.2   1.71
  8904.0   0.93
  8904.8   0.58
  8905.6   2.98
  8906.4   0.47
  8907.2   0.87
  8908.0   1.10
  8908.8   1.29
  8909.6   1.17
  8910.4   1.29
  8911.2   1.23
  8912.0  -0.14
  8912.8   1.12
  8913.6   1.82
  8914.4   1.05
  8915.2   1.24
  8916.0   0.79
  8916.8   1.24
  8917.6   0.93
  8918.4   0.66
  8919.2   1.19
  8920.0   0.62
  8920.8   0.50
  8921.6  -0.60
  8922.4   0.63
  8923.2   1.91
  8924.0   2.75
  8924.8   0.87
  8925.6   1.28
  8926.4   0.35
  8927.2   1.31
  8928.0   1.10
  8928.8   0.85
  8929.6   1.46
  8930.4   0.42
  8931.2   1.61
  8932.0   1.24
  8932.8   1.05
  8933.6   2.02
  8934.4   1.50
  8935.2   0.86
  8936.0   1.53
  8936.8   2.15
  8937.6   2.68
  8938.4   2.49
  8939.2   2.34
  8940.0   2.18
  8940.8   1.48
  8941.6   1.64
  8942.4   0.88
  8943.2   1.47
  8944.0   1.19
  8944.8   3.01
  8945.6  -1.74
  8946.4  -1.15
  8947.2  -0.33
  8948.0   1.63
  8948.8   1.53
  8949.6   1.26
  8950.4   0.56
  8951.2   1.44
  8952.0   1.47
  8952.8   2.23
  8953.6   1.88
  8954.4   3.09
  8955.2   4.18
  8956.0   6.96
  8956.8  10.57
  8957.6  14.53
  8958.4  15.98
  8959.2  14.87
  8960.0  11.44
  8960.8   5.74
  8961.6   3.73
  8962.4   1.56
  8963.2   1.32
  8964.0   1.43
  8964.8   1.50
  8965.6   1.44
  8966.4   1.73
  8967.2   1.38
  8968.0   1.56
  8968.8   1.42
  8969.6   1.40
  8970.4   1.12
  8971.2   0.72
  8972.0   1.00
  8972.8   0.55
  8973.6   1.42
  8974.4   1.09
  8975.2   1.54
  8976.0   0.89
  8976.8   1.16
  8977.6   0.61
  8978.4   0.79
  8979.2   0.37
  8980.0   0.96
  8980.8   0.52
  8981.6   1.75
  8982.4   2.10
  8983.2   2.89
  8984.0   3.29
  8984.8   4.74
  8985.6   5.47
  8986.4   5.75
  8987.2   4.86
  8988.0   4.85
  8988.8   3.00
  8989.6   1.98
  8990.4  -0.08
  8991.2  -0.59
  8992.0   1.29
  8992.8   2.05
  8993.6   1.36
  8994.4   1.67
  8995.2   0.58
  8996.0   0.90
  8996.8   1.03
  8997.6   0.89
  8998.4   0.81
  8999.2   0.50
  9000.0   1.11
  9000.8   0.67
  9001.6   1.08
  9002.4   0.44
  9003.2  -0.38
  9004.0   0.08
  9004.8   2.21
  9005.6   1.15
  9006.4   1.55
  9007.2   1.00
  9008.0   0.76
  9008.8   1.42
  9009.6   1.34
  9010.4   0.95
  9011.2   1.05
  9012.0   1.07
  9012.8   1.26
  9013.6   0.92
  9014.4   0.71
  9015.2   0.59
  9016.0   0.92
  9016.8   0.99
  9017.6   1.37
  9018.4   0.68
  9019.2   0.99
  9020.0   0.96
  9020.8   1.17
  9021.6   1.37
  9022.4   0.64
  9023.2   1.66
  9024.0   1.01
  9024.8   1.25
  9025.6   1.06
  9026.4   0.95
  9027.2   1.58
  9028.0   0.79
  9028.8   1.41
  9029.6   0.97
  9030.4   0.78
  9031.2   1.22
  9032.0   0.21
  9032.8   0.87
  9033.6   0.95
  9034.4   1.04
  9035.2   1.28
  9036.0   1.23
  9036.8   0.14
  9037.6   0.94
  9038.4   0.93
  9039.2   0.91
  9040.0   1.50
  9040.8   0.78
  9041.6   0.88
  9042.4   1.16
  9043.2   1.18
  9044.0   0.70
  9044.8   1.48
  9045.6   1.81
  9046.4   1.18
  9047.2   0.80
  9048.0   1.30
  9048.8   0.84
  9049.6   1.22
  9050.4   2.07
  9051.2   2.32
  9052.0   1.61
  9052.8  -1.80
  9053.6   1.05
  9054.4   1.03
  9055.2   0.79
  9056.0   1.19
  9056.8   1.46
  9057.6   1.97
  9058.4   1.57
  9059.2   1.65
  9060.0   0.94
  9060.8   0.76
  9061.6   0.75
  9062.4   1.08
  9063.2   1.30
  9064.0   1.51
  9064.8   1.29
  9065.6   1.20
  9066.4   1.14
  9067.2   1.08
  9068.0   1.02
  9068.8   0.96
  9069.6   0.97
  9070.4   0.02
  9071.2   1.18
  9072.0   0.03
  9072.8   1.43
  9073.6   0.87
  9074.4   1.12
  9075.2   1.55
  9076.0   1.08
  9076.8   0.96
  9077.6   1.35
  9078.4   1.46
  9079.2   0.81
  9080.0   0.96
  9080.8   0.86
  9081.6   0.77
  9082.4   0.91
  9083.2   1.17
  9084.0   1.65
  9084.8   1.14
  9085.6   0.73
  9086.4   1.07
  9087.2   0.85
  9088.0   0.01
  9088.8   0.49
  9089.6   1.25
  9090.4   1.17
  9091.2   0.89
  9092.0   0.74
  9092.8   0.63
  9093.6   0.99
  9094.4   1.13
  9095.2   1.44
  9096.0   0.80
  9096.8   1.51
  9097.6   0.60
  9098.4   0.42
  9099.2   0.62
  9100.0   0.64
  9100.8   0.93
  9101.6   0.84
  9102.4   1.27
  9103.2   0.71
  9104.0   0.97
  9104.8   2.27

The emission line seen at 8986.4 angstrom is [N II] 6583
